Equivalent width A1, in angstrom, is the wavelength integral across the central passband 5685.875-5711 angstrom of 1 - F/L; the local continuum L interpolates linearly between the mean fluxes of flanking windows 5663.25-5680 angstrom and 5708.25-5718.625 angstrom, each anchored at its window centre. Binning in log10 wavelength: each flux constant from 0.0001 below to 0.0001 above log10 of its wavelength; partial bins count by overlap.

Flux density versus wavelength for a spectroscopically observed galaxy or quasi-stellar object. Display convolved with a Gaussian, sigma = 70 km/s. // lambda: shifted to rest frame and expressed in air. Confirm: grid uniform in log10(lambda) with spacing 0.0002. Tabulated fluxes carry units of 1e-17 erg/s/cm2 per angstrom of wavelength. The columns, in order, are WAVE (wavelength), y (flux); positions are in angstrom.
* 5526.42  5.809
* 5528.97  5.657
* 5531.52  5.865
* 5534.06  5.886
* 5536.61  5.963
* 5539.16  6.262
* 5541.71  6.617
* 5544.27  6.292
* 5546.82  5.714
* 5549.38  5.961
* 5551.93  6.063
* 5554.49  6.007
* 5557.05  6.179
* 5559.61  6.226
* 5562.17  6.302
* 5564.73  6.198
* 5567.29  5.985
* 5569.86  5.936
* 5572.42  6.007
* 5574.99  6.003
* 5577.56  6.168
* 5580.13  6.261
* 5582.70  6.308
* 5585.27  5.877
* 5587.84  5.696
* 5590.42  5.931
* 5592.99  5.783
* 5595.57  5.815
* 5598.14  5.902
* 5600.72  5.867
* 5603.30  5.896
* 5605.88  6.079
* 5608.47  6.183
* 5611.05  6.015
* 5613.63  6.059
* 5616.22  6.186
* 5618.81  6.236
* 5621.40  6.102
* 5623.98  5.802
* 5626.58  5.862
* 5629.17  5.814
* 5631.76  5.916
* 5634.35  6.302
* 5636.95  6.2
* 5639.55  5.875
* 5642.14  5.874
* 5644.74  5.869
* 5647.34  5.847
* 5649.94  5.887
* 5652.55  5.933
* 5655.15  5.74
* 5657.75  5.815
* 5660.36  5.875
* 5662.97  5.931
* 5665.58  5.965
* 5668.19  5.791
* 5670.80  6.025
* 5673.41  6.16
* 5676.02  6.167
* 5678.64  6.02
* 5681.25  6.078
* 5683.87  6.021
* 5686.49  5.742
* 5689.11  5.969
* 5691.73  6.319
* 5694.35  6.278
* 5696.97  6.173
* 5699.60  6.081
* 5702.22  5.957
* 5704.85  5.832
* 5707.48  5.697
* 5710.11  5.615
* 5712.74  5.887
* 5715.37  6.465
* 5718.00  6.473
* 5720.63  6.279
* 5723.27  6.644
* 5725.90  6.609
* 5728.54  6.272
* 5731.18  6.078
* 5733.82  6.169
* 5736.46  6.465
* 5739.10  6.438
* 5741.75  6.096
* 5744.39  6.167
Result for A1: 0.3 angstrom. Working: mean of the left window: 6.02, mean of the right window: 6.07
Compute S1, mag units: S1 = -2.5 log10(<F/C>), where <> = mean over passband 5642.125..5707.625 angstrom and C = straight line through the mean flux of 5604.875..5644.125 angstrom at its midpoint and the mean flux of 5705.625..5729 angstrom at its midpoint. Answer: 0.03 mag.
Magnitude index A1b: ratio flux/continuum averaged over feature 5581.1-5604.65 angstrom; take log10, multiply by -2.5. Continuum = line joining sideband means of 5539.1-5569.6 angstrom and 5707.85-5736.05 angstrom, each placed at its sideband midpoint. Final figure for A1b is 0.046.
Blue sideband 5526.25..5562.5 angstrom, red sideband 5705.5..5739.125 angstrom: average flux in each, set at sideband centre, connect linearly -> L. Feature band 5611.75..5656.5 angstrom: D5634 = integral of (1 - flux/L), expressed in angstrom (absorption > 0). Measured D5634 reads 1.2 angstrom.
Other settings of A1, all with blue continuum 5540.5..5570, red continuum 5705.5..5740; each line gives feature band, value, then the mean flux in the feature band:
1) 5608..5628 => 0.4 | 6.05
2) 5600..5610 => 0.2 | 6.01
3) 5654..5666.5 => 0.7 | 5.86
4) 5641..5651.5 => 0.5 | 5.87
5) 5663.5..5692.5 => 0.9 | 6.02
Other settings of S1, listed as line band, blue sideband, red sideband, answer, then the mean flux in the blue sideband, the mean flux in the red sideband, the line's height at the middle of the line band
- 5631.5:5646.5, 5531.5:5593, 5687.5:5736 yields 0.019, 6.07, 6.16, 6.12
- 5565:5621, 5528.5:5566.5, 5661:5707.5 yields 0.009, 6.09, 6.02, 6.06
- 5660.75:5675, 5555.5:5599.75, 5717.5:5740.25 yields 0.047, 6.03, 6.38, 6.24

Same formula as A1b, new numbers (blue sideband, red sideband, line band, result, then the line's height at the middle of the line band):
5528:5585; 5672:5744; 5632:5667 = 0.035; 6.12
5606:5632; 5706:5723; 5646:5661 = 0.037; 6.05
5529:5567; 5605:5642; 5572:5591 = 0.006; 6.07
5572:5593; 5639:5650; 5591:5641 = -0.010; 5.94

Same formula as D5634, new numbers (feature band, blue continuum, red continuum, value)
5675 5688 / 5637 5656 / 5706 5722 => 0.0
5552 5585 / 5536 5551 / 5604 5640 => -0.1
